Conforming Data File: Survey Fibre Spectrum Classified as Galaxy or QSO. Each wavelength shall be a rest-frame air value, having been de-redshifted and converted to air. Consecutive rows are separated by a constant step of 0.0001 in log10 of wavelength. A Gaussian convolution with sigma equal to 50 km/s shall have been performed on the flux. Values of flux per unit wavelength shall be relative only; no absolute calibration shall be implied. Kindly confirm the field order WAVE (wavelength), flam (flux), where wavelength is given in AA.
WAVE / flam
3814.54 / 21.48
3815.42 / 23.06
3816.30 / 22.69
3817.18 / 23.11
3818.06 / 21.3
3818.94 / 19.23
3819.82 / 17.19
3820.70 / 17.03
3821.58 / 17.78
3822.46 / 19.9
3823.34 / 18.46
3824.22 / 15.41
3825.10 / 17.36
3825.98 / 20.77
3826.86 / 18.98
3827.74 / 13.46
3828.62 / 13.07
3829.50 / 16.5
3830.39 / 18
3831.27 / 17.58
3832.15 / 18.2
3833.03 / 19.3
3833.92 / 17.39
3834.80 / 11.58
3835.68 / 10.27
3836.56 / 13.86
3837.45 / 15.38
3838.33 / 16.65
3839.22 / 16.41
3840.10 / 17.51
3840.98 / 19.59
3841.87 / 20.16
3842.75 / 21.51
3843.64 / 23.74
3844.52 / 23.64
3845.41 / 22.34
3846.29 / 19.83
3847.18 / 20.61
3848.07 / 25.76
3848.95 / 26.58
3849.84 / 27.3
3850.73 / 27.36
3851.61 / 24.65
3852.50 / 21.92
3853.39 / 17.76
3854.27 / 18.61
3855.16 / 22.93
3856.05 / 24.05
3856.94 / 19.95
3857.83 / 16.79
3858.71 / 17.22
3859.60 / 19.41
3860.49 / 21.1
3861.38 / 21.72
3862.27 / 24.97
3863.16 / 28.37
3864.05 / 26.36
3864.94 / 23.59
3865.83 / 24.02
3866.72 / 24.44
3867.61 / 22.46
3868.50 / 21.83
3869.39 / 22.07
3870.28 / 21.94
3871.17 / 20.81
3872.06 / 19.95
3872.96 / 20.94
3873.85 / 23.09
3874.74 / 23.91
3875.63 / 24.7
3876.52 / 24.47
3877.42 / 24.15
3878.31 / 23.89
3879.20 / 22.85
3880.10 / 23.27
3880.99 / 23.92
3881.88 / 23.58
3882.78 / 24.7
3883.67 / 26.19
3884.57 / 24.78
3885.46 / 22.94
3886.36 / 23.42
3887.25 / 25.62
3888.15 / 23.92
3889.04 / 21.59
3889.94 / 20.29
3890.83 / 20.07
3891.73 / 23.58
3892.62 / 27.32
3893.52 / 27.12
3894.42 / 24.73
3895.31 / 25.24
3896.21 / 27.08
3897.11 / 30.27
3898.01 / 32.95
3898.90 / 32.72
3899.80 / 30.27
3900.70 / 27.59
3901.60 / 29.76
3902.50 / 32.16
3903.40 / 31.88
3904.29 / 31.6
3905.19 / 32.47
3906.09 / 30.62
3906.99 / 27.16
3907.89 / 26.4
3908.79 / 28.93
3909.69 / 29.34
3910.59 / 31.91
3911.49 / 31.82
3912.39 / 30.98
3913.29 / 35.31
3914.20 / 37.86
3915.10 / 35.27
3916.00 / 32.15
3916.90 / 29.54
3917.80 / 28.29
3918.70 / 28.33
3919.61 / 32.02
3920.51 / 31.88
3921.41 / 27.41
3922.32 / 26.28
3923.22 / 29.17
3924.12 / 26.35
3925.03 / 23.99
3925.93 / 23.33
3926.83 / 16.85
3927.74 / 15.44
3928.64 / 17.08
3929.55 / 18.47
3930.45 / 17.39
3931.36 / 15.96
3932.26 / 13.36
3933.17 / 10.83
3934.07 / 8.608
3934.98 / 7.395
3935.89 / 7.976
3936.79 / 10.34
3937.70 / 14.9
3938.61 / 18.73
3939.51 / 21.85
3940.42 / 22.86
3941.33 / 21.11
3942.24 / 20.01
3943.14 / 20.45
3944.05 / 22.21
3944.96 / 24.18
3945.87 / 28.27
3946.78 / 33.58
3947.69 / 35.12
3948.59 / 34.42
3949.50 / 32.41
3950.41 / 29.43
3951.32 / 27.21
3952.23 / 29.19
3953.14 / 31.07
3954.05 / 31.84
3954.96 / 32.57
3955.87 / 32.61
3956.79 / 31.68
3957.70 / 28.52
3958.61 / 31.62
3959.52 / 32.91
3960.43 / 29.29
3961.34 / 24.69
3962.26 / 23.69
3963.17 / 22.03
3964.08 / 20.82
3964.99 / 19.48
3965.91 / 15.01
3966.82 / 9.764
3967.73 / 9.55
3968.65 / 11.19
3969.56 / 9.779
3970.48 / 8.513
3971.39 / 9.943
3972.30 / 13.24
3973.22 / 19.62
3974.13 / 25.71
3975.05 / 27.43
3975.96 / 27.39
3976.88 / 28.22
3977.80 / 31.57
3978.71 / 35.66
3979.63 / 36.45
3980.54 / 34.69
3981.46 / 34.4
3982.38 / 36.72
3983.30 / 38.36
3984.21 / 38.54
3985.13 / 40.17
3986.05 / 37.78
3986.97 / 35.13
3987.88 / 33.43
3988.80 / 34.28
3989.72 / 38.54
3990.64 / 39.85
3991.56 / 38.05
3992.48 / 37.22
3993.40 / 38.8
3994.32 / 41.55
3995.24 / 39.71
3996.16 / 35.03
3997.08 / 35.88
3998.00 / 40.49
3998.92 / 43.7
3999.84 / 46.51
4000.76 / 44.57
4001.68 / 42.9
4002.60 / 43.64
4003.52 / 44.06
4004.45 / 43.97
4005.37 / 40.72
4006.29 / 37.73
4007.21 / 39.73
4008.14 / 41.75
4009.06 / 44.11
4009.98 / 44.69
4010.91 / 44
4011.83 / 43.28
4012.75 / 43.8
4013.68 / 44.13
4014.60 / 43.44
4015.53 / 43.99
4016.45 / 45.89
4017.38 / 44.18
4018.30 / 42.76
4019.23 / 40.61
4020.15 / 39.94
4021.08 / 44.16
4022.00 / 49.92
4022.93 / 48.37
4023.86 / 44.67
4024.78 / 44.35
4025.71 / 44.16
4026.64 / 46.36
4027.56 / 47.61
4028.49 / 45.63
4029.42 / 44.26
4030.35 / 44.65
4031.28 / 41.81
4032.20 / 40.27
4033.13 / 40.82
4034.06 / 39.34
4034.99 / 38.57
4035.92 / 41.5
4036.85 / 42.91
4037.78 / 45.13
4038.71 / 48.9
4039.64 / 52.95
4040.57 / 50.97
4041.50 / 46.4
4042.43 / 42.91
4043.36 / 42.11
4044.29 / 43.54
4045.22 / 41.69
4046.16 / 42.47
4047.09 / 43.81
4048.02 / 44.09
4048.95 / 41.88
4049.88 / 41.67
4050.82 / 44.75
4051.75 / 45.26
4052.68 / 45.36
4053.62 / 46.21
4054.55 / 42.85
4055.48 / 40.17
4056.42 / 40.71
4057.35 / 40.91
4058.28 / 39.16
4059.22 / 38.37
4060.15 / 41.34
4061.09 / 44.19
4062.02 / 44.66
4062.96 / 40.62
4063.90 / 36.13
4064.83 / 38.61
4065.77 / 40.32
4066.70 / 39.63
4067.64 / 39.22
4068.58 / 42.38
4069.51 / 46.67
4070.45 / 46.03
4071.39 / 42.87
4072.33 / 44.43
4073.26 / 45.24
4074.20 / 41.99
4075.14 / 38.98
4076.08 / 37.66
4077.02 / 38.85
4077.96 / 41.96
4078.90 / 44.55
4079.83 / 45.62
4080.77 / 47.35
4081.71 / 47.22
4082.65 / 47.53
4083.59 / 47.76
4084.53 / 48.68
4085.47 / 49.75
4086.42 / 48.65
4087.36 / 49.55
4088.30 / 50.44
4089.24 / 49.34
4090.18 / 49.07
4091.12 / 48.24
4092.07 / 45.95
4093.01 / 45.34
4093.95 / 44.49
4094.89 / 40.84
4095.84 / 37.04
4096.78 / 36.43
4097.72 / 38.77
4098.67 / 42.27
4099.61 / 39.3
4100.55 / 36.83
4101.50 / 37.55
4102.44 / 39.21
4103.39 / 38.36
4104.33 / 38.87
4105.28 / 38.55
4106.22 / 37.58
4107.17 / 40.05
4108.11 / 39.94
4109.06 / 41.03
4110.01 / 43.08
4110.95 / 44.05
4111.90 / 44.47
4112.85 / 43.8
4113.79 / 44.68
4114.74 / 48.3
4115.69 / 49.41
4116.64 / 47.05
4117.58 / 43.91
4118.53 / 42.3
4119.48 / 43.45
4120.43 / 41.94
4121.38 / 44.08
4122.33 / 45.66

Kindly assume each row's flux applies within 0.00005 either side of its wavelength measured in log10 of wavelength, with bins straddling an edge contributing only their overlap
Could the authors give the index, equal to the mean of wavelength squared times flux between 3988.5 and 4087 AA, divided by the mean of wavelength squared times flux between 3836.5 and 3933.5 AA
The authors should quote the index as 1.90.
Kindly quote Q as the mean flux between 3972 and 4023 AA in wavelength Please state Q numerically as 38.8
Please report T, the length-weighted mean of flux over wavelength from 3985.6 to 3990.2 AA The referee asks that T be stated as 35.9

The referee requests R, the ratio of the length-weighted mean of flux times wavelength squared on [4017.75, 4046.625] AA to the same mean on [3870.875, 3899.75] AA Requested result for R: 1.9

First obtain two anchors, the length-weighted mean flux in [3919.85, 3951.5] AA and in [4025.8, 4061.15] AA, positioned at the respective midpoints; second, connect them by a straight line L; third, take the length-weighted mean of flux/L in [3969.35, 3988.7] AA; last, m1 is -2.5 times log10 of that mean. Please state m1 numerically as 0.06 mag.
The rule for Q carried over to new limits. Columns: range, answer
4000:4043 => 43.9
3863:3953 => 25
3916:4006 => 27.8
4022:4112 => 43.2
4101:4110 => 39.2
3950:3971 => 23.5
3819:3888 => 20.9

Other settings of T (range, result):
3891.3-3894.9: 25.7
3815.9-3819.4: 21.5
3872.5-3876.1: 23.2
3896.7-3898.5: 31.8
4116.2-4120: 44.2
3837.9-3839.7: 16.5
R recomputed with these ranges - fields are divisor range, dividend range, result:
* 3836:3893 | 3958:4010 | 1.53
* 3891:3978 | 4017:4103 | 1.87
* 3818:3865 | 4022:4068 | 2.43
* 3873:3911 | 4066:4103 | 1.82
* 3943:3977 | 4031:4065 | 1.84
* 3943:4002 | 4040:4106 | 1.50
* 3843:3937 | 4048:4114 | 1.94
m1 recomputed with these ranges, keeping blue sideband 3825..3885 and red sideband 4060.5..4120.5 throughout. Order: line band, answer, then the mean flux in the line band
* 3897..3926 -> -0.152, 30.3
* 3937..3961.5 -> 0.099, 27.4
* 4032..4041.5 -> -0.164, 44.3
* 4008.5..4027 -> -0.216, 44.3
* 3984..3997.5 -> -0.115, 37.6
